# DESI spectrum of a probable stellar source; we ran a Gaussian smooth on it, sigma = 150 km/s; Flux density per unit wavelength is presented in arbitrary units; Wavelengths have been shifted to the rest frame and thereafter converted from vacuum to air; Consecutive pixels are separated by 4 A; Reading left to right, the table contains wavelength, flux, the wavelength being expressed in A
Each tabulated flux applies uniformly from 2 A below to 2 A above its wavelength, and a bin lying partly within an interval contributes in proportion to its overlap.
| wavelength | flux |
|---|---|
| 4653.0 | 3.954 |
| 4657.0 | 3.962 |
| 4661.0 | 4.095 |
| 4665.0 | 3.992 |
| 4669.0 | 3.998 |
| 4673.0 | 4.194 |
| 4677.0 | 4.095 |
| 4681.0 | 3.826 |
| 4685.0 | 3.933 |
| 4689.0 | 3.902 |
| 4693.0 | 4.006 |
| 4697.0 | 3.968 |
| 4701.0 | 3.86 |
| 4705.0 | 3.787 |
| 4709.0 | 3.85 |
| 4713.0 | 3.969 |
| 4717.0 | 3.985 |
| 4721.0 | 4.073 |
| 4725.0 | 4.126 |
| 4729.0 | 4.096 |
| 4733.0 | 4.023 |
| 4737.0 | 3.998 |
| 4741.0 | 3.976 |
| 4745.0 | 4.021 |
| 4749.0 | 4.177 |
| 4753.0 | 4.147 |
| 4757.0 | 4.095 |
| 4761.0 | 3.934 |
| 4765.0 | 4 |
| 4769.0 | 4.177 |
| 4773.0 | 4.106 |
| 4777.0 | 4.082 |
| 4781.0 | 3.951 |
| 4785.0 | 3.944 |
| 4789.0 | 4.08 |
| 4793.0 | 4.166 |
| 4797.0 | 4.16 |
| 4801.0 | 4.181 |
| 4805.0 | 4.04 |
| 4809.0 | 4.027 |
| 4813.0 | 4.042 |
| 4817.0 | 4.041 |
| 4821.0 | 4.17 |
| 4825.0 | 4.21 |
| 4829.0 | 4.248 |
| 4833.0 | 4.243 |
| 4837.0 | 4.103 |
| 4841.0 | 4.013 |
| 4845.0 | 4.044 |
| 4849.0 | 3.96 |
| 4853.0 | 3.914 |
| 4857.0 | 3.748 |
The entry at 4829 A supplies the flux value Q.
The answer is 4.248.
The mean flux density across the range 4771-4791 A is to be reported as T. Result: 4.03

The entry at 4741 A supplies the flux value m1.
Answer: 3.976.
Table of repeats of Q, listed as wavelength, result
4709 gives 3.85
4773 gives 4.106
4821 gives 4.17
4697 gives 3.968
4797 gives 4.16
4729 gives 4.096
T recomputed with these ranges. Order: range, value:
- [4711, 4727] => 4.04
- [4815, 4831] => 4.17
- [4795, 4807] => 4.13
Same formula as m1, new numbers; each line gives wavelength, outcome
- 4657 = 3.962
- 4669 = 3.998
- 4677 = 4.095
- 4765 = 4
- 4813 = 4.042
